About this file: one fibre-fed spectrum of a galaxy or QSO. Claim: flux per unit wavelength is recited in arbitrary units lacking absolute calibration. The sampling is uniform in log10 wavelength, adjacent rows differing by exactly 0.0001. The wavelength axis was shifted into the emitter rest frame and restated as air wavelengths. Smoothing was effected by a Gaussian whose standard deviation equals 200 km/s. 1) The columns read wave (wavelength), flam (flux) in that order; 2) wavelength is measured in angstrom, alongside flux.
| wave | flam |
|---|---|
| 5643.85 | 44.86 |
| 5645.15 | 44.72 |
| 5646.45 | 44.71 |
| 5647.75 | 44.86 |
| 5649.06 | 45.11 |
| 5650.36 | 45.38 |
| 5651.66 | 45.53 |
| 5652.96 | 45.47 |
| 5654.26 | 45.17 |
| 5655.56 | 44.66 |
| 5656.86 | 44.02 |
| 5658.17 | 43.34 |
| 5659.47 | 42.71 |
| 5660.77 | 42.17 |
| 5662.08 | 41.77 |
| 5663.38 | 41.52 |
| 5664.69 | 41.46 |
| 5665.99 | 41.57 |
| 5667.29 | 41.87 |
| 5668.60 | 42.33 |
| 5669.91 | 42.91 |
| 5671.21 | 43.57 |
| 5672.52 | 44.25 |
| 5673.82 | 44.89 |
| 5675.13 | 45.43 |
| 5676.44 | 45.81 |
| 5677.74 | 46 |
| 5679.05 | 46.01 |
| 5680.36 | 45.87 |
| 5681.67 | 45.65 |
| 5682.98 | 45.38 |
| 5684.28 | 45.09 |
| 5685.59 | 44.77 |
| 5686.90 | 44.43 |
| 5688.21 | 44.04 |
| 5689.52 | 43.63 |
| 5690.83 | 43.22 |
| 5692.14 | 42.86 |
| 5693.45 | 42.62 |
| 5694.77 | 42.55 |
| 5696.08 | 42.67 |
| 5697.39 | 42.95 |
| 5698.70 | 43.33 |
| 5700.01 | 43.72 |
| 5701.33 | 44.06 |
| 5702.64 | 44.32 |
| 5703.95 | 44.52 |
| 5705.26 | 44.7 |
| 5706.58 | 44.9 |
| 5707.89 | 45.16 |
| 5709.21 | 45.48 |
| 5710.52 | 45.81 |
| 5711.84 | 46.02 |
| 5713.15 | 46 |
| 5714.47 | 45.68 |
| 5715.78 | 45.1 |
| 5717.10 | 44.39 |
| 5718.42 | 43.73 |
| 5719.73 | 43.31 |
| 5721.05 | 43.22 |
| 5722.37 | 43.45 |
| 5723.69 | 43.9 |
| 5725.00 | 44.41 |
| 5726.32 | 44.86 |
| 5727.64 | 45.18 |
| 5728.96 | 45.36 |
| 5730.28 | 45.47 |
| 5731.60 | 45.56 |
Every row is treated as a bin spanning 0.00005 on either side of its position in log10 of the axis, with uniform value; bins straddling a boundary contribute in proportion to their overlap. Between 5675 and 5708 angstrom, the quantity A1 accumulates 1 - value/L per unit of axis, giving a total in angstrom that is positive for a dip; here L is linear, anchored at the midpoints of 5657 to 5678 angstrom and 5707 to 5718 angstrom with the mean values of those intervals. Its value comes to 0.01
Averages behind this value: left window 43.2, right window 45.4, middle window 44.3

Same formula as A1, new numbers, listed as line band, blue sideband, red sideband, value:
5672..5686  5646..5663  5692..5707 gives -0.49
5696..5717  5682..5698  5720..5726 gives -0.46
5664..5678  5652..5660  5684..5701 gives 0.13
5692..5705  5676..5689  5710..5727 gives 0.45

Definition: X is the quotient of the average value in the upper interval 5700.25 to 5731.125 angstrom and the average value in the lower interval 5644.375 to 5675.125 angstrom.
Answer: 1.0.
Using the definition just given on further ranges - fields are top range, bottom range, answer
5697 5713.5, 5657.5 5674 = 1.05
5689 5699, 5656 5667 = 1.01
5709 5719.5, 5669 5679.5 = 1.01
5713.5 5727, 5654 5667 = 1.03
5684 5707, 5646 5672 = 1.01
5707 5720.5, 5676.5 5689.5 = 1.00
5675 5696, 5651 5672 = 1.03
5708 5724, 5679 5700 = 1.02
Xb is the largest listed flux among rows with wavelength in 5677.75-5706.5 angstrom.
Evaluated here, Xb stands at 46.01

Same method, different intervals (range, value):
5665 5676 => 45.43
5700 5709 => 45.16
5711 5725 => 46.02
